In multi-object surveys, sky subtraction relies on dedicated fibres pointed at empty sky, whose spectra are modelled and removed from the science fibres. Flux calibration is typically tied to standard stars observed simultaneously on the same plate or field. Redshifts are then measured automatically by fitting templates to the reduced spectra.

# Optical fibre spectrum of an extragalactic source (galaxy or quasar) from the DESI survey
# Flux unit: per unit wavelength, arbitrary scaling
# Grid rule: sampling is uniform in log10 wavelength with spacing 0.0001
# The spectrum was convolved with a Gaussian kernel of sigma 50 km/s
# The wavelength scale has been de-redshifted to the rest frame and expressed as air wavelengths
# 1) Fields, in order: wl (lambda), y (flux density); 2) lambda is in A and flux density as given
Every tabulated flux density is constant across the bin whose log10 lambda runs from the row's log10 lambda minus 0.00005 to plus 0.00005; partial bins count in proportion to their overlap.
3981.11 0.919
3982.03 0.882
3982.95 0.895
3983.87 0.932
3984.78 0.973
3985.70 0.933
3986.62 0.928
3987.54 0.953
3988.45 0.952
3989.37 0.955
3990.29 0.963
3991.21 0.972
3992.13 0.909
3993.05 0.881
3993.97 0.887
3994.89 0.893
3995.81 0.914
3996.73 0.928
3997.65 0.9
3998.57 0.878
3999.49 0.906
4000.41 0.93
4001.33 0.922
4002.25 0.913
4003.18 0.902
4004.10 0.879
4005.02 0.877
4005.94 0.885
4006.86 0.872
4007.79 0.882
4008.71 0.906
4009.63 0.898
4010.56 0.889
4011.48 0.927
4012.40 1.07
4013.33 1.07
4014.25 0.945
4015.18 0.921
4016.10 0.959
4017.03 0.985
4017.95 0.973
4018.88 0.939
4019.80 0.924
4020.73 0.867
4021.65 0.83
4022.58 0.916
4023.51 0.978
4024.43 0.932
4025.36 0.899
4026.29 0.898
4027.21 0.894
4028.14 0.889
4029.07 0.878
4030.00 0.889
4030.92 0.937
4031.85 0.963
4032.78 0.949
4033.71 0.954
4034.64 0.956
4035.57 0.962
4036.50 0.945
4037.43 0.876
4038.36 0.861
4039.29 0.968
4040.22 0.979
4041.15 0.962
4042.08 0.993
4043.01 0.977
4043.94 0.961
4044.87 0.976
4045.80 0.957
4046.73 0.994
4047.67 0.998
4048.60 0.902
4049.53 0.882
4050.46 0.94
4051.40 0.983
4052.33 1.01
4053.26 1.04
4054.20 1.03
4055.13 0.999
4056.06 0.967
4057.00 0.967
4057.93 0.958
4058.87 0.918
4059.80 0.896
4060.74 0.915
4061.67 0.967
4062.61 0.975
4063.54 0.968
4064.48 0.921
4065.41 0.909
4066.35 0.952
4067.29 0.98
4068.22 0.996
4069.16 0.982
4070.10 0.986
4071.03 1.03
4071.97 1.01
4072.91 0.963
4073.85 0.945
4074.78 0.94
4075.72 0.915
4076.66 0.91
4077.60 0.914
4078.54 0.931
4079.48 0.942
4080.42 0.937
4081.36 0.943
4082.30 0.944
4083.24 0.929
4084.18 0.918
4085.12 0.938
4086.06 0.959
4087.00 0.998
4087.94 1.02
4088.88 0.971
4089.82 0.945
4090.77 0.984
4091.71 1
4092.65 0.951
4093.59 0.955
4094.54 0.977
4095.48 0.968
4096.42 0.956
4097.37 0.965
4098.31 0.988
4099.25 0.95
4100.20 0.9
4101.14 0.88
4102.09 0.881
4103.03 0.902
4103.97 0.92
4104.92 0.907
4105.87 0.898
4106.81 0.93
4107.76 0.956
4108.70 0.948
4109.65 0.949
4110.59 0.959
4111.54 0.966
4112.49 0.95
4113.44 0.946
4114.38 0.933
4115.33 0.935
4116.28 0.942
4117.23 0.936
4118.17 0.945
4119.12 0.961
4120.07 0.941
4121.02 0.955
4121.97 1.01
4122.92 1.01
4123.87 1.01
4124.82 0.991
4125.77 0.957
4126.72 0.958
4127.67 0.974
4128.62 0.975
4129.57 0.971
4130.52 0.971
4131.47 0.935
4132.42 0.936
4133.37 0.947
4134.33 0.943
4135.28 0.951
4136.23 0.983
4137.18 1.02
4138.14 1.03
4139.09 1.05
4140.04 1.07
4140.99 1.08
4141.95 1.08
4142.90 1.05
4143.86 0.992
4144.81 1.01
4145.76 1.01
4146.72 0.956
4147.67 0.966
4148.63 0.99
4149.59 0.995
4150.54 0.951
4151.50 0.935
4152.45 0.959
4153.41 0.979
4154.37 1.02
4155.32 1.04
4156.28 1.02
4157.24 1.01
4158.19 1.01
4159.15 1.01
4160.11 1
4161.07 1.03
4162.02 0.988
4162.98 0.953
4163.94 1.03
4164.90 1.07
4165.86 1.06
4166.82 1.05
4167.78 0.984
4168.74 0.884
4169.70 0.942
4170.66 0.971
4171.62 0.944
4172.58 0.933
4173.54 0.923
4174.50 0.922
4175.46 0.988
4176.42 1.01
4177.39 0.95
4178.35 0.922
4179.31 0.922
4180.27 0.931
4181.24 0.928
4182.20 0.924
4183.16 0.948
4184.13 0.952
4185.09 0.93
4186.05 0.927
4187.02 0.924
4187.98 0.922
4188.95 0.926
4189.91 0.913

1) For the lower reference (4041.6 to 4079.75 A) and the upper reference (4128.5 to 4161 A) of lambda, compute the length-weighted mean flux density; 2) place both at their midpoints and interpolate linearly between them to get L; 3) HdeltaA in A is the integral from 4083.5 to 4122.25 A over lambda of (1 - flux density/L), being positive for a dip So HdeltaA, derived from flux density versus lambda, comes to 1.2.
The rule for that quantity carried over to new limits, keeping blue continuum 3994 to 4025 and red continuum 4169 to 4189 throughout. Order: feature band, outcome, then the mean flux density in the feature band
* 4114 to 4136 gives -0.6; 0.961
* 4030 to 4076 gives -1.7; 0.959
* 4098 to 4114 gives 0.0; 0.931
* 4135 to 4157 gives -1.7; 1.01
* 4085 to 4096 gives -0.5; 0.973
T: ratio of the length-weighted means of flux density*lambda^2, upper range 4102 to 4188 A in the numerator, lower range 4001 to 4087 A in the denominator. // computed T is 1.1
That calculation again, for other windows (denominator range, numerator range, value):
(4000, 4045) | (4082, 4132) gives 1.07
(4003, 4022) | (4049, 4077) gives 1.07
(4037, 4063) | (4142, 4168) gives 1.10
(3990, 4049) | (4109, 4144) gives 1.11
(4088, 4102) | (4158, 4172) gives 1.08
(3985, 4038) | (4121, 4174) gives 1.15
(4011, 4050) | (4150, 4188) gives 1.10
